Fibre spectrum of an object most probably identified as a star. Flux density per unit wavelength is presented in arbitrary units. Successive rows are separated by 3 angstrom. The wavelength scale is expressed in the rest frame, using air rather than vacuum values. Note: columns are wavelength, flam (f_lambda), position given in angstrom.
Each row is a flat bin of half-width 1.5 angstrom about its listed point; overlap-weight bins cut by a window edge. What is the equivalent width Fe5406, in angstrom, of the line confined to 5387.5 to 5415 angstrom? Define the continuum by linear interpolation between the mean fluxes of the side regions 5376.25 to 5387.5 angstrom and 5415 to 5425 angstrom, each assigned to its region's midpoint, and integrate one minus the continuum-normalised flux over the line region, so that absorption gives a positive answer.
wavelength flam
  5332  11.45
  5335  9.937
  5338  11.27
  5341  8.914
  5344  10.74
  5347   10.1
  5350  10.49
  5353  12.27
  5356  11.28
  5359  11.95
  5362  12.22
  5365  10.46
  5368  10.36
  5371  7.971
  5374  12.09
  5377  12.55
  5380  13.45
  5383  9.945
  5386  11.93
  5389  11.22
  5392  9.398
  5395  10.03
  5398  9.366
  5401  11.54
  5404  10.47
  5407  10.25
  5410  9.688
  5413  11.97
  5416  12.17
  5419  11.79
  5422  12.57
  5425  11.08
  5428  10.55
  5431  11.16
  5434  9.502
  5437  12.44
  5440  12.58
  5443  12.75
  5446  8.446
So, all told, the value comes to 3.45 angstrom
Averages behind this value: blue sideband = 11.9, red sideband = 12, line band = 10.5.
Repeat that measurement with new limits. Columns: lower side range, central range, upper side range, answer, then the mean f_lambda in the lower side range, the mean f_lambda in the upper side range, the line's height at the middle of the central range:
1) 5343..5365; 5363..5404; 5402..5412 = -0.31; 11.2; 10.3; 10.7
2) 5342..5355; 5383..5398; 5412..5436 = 0.92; 10.8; 11.4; 11.1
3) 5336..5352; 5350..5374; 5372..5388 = 0.21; 10.4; 11.8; 11.1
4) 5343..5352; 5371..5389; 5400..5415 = -1.54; 10.5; 10.8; 10.7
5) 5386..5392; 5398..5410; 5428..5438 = 0.53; 10.9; 10.9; 10.9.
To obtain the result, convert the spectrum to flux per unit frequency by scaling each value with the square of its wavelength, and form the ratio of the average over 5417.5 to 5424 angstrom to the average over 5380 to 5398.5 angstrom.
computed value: 1.2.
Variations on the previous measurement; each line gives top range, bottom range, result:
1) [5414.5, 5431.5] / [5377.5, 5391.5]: 1.02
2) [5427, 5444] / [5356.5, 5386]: 1.04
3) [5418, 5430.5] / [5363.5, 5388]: 1.05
